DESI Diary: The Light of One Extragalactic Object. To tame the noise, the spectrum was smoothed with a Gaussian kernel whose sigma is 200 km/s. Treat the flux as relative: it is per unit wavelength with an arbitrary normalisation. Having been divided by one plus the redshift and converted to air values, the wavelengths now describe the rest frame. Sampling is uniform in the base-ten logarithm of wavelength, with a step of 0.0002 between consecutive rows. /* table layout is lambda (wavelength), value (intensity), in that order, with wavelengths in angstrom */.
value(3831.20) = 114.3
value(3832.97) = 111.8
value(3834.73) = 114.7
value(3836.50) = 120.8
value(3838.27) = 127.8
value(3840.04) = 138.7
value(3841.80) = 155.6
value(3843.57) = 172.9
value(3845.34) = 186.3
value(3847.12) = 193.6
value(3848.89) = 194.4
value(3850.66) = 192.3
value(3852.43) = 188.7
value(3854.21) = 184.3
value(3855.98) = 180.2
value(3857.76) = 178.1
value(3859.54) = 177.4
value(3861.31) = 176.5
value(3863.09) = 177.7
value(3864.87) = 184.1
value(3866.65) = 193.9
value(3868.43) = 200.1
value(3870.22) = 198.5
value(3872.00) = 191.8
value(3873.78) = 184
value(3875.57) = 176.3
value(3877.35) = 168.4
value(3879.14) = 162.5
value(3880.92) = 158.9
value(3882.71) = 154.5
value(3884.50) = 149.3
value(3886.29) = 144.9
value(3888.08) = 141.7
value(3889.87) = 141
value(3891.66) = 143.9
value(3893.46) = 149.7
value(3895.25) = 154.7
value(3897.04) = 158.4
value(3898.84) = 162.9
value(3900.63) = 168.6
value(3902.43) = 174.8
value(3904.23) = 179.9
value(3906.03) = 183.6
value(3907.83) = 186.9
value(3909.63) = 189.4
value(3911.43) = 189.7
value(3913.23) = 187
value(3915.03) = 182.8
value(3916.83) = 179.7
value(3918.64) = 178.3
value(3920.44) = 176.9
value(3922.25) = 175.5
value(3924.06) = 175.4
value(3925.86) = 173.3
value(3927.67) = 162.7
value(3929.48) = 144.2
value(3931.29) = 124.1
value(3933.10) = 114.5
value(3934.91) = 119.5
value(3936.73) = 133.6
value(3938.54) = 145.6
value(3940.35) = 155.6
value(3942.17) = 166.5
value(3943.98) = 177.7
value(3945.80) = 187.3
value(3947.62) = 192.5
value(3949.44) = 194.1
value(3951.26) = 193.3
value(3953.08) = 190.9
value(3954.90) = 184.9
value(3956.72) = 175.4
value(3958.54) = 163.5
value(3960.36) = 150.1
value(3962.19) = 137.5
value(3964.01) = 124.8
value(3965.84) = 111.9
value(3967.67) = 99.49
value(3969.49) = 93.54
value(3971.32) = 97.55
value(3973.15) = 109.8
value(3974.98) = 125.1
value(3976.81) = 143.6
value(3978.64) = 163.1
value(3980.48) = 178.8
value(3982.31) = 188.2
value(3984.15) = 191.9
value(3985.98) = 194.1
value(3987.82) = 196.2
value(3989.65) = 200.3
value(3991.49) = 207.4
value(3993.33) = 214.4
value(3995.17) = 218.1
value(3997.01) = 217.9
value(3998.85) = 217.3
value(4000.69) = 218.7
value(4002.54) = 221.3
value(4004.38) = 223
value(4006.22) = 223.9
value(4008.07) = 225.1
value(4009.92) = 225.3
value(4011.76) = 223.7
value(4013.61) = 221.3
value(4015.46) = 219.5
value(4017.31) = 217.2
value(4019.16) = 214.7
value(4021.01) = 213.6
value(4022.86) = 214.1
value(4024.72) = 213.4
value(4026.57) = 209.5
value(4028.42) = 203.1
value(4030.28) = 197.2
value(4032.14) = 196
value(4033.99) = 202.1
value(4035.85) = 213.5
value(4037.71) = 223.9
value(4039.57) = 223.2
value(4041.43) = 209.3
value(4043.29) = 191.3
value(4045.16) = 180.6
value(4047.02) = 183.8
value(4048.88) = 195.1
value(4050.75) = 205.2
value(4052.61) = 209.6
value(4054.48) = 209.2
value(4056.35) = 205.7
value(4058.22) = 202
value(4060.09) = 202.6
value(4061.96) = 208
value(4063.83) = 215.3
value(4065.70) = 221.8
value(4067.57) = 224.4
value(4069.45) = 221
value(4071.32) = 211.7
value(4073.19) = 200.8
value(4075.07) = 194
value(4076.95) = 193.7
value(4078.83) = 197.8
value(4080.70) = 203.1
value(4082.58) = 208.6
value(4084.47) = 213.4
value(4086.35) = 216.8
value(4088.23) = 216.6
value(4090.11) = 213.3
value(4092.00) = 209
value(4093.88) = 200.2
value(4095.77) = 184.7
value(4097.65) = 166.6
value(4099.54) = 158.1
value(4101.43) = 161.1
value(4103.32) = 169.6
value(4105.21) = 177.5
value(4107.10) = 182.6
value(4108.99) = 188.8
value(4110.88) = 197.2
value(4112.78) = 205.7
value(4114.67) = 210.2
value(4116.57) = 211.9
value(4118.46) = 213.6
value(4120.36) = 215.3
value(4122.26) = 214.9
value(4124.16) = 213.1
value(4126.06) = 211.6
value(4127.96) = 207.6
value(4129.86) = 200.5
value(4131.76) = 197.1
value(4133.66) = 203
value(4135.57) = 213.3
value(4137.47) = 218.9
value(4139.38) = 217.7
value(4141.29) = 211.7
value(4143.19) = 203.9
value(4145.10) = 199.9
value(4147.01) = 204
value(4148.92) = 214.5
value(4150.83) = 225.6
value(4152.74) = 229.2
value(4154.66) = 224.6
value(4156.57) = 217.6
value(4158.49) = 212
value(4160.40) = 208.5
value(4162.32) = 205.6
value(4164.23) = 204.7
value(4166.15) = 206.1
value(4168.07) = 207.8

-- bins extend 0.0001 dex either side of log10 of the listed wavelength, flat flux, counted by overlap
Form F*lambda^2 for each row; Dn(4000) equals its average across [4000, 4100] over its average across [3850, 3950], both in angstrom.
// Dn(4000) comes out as 1.3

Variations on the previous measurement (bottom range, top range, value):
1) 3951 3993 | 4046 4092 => 1.38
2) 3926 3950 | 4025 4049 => 1.37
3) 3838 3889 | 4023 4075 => 1.30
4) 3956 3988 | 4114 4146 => 1.56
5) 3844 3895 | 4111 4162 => 1.39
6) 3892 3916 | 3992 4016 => 1.33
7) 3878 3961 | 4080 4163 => 1.37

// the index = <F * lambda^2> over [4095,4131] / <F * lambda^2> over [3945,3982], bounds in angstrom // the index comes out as 1.38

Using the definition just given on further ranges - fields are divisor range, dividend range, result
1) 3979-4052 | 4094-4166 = 1.03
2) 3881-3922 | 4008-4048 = 1.34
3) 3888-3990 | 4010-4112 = 1.34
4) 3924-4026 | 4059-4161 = 1.23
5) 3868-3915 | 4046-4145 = 1.33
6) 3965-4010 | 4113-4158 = 1.27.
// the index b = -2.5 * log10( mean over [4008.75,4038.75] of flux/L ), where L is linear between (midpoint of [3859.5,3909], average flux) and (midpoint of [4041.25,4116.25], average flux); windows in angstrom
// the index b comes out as -0.121 mag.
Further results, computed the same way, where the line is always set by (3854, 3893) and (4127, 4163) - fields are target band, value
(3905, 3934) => 0.04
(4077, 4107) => 0.06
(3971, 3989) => 0.16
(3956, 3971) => 0.38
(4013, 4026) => -0.12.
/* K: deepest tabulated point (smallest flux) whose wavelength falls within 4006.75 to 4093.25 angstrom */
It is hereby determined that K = 180.6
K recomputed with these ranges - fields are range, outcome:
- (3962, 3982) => 93.54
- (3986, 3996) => 196.2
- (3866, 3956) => 114.5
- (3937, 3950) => 145.6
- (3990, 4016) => 207.4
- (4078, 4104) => 158.1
